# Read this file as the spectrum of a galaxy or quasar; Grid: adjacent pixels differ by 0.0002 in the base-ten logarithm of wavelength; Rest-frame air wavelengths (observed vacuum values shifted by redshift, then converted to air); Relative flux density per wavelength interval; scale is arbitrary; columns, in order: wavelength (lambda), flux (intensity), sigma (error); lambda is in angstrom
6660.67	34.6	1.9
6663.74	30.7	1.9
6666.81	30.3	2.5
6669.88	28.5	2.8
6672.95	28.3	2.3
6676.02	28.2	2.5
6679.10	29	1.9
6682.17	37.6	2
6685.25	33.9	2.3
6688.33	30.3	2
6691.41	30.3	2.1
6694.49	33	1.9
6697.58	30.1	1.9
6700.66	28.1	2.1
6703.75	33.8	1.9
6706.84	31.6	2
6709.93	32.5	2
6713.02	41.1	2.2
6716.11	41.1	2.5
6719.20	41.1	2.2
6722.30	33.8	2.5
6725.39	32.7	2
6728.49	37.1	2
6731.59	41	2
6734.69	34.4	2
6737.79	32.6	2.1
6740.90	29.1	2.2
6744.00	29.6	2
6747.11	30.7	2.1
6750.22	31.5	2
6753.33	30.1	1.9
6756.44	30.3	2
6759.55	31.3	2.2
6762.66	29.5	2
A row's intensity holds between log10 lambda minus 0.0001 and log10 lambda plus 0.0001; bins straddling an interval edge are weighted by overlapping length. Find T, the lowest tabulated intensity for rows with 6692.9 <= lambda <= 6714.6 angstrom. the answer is 28.1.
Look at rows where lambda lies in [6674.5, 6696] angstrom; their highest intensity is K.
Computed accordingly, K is 37.6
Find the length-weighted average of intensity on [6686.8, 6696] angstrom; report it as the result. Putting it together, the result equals 31.2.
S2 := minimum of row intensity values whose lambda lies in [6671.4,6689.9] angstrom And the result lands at 28.2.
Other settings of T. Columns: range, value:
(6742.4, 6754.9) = 29.6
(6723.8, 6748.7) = 29.1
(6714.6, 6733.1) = 32.7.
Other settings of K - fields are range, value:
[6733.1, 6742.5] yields 34.4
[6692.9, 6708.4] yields 33.8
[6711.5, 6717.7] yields 41.1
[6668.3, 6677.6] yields 28.5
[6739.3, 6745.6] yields 29.6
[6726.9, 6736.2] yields 41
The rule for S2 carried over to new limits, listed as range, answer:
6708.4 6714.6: 32.5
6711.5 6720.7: 41.1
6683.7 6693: 30.3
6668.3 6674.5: 28.3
